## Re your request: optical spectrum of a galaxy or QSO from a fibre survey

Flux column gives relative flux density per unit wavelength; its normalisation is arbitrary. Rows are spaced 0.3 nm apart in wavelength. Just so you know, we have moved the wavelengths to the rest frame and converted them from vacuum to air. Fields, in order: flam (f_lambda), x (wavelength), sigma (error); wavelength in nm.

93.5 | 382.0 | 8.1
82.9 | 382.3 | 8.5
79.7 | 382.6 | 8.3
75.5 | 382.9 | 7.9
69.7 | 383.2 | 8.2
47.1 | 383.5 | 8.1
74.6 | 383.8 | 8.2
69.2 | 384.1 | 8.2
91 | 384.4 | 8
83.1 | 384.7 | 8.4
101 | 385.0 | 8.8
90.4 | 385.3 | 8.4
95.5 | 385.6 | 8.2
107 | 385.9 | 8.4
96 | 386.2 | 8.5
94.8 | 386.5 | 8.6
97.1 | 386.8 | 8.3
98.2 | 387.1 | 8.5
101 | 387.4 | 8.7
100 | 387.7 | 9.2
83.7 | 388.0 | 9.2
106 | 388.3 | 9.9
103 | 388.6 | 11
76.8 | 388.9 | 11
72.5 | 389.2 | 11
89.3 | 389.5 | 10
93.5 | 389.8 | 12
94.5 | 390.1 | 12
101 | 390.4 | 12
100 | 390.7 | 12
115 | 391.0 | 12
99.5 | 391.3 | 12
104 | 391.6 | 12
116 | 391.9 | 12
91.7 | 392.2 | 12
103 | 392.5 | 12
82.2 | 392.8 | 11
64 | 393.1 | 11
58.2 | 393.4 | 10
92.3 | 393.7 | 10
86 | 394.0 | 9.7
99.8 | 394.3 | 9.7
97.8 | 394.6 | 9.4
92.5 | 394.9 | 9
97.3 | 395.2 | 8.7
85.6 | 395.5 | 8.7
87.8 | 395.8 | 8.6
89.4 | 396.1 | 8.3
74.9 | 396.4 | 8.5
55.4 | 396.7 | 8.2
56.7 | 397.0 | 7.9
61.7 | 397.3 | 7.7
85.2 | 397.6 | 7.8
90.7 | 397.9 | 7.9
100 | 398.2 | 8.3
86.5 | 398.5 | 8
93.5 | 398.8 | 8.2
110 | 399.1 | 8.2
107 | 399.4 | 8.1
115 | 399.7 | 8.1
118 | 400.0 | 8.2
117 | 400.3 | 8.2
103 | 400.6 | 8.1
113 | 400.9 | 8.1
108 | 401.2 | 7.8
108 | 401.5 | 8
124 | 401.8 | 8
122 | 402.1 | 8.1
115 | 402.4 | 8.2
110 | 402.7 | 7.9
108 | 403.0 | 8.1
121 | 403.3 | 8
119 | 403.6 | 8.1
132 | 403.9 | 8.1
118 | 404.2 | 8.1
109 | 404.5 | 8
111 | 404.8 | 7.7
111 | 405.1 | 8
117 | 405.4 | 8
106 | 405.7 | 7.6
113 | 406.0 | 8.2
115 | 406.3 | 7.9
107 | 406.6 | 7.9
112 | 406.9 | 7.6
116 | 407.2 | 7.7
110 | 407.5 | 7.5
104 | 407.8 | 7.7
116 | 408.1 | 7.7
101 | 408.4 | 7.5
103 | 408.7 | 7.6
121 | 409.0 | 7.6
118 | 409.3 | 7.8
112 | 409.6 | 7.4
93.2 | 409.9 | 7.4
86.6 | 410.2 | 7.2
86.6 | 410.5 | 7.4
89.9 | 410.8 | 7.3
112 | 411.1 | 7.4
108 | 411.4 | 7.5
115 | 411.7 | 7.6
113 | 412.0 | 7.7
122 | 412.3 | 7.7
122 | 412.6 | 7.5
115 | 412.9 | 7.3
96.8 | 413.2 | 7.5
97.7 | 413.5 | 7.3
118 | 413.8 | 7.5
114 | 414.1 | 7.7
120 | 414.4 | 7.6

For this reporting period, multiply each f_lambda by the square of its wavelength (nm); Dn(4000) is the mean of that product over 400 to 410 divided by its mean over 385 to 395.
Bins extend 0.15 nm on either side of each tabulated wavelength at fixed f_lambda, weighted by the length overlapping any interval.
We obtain 1.29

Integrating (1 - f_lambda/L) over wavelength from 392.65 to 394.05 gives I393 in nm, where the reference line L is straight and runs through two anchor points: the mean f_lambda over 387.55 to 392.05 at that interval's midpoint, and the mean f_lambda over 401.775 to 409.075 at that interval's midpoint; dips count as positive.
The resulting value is 0.35 nm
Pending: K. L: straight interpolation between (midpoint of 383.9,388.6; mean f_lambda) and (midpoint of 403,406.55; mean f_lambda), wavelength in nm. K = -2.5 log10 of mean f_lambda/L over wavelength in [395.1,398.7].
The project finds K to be 0.30 mag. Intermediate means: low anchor 94.3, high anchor 115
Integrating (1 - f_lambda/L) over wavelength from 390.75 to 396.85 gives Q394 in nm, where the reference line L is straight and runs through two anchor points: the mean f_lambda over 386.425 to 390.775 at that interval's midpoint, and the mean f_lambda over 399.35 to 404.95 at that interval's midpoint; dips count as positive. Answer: 0.71 nm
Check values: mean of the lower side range 94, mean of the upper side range 115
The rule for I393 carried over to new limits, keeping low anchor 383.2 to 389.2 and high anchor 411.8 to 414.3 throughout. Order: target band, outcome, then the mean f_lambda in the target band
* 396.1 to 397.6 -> 0.48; 67.2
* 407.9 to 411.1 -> 0.18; 103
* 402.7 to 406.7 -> -0.34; 114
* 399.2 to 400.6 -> -0.16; 113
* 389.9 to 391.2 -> -0.13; 102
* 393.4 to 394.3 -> 0.10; 85.8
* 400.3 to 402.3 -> -0.21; 113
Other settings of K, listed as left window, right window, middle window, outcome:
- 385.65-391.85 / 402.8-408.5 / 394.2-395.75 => 0.10 mag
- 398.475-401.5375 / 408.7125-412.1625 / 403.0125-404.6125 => -0.12 mag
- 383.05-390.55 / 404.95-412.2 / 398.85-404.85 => -0.12 mag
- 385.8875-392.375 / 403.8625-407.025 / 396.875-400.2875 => 0.13 mag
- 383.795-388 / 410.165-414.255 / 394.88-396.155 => 0.09 mag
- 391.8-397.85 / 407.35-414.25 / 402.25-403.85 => -0.20 mag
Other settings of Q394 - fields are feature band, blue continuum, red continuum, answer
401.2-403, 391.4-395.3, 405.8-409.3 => -0.194 nm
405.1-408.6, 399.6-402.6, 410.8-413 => 0.102 nm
